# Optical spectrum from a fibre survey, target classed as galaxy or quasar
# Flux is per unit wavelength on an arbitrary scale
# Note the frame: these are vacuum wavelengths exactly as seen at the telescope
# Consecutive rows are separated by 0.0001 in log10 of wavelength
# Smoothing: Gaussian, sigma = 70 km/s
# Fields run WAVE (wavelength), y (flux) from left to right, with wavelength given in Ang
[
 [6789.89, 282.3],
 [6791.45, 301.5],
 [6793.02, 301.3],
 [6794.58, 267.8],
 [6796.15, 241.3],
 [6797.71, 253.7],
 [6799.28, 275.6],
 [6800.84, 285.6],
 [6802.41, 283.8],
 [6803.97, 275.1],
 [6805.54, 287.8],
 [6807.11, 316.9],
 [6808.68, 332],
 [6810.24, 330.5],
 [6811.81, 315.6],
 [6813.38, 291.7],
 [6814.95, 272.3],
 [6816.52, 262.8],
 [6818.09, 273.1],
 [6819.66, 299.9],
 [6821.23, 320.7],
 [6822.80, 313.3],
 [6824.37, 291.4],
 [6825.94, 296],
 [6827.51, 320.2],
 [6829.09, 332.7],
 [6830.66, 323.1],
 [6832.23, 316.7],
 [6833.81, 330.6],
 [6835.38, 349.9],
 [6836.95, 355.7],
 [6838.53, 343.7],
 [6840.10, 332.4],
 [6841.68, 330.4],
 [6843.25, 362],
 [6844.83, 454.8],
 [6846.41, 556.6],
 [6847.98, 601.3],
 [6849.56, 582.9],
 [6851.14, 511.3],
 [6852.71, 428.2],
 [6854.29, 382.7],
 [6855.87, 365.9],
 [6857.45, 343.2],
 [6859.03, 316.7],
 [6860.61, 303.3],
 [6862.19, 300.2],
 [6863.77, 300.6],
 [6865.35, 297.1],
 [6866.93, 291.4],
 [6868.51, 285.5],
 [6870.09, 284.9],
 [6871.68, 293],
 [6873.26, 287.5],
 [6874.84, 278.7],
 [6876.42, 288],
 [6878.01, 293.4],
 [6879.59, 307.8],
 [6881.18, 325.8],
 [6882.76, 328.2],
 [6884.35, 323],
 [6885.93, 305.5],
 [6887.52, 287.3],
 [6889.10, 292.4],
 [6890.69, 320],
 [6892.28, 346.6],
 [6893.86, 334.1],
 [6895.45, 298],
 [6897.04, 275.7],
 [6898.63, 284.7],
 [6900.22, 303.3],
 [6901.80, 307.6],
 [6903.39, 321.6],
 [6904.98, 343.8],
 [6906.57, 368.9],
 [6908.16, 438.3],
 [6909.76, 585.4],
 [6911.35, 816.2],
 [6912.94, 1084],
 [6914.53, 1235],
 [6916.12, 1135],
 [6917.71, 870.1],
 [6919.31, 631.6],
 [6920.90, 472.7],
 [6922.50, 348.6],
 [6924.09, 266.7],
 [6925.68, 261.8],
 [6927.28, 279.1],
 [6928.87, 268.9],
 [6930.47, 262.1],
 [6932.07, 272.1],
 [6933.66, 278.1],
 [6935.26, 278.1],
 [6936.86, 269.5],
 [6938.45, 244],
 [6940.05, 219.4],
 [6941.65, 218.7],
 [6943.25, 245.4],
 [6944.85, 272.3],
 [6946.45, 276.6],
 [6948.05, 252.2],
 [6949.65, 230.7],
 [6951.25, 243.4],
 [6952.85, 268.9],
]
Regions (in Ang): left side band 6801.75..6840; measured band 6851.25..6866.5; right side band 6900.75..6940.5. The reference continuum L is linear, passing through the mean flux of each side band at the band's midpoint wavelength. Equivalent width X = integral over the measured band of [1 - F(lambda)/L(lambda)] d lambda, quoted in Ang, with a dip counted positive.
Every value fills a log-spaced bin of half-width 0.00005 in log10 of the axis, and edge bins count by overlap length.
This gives 1.1 Ang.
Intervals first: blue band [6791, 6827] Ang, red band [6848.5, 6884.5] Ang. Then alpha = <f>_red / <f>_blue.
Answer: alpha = 1.16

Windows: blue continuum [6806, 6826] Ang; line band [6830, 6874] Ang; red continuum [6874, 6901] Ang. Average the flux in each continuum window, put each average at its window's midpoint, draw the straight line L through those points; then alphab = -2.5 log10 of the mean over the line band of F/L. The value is -0.20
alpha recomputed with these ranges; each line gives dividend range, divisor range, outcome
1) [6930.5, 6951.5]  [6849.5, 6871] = 0.73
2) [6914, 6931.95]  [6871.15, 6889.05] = 1.75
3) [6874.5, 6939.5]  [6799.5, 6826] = 1.38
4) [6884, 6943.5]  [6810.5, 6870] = 1.19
